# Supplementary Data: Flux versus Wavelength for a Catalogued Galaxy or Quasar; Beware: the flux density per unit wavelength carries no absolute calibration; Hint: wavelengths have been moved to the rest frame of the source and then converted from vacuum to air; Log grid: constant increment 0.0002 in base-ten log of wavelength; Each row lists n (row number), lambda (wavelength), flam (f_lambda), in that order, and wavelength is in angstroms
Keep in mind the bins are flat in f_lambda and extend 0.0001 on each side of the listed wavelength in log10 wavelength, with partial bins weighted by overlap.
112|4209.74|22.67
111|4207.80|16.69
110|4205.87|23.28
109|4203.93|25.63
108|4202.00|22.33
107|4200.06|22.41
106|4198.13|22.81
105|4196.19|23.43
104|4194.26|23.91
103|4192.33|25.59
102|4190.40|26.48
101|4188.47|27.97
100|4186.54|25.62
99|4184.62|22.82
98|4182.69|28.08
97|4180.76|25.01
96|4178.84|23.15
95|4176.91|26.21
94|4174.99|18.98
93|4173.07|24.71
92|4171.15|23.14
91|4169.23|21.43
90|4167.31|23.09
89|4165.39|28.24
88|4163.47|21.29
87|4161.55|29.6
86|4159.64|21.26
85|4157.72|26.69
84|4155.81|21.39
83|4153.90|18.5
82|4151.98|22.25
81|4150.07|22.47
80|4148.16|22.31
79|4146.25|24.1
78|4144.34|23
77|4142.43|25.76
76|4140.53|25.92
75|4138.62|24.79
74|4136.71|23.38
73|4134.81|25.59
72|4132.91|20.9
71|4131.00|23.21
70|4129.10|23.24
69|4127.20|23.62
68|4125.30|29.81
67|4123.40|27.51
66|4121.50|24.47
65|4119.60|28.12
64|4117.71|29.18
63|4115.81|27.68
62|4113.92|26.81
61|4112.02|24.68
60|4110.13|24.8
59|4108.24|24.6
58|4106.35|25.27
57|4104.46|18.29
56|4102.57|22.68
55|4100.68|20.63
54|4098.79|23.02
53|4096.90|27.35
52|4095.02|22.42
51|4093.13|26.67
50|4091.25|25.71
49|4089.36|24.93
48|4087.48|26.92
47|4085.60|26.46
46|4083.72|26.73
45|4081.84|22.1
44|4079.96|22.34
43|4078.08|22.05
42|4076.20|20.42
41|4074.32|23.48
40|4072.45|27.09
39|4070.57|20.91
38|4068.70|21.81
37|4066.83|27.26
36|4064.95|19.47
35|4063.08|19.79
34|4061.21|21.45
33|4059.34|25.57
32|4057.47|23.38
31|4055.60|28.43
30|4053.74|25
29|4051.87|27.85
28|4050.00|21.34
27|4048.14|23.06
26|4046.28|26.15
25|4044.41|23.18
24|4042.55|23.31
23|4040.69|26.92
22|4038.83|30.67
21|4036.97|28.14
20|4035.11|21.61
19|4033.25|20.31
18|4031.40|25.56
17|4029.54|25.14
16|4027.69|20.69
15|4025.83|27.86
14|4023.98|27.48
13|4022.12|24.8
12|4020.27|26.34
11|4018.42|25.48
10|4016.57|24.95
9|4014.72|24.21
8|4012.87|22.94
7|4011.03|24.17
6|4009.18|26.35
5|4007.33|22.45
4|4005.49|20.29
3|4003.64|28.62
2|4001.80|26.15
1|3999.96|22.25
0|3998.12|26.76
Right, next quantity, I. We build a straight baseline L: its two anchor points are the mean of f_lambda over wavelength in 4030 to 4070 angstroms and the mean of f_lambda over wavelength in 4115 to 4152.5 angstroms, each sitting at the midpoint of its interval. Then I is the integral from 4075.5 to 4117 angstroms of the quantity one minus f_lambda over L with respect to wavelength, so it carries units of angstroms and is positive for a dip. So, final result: 0.6 angstroms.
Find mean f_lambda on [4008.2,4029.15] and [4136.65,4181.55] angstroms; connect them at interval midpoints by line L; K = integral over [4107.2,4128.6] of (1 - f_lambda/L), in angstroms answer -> -2.1 angstroms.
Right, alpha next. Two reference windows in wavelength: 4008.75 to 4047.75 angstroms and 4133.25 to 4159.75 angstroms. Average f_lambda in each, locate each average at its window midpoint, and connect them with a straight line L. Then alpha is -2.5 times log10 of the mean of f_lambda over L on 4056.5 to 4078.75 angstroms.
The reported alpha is 0.08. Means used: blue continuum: 25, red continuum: 23.4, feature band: 22.7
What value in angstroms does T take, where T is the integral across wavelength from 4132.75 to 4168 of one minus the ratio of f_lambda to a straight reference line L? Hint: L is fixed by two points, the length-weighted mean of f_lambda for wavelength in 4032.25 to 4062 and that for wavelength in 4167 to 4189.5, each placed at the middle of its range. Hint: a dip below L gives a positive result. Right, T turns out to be 0.8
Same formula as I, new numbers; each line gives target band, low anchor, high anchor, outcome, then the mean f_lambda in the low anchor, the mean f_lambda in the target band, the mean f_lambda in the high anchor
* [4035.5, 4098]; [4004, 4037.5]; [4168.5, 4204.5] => -0.31 angstroms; 24.4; 24.5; 24.2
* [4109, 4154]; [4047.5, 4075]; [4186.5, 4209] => -1.96 angstroms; 23.7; 24.8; 23.8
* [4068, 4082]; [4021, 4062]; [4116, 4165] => 1.24 angstroms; 24.9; 22.6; 24.4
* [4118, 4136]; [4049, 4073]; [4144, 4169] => -1.39 angstroms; 23.7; 25.3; 23.3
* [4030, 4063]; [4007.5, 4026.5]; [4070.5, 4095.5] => 0.22 angstroms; 25.3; 24.7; 24.3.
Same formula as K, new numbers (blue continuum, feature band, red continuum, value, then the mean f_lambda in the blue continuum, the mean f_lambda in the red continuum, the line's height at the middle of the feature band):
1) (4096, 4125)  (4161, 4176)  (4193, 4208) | 0.03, 25.1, 22.9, 23.7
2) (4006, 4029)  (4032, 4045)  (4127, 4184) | -0.19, 24.7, 23.7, 24.6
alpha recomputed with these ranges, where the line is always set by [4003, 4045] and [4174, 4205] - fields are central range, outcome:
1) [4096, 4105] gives 0.10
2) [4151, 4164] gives 0.07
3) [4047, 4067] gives 0.04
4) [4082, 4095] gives -0.05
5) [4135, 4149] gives 0.01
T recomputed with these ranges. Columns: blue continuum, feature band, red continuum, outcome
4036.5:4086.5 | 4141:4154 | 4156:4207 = 0.7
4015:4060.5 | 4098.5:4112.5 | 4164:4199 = 1.0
